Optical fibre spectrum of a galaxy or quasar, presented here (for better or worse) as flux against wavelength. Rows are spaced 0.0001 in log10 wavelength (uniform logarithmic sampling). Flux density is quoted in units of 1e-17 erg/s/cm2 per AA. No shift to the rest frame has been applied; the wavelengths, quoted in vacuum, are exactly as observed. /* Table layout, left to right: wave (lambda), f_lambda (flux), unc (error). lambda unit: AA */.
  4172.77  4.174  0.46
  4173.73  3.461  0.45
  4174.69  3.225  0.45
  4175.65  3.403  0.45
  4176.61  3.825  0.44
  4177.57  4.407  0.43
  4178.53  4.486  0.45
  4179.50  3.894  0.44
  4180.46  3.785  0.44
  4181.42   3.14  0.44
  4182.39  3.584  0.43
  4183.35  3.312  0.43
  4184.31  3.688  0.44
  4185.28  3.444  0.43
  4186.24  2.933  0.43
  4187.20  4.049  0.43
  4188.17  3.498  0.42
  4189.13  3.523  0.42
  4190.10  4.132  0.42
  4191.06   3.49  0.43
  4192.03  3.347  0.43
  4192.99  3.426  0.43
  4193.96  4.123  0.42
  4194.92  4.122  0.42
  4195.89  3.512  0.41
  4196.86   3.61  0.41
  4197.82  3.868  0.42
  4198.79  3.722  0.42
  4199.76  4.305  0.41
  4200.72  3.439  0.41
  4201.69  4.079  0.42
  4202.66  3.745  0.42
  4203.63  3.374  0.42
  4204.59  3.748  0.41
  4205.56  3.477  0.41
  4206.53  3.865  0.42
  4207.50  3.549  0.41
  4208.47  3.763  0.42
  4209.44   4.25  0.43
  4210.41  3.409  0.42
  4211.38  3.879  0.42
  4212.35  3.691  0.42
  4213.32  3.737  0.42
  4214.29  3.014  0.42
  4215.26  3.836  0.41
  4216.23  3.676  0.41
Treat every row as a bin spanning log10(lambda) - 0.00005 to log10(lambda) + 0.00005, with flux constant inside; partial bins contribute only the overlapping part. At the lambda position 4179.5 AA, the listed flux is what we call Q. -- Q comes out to 3.894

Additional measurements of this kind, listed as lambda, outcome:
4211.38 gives 3.879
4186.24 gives 2.933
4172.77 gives 4.174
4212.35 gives 3.691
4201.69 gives 4.079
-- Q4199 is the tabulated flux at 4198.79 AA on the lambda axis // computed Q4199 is 3.722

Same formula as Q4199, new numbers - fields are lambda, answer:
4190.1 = 4.132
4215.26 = 3.836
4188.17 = 3.498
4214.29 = 3.014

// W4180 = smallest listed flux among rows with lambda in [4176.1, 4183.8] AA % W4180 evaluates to 3.14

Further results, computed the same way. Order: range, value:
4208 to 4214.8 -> 3.014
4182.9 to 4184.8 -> 3.312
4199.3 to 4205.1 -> 3.374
